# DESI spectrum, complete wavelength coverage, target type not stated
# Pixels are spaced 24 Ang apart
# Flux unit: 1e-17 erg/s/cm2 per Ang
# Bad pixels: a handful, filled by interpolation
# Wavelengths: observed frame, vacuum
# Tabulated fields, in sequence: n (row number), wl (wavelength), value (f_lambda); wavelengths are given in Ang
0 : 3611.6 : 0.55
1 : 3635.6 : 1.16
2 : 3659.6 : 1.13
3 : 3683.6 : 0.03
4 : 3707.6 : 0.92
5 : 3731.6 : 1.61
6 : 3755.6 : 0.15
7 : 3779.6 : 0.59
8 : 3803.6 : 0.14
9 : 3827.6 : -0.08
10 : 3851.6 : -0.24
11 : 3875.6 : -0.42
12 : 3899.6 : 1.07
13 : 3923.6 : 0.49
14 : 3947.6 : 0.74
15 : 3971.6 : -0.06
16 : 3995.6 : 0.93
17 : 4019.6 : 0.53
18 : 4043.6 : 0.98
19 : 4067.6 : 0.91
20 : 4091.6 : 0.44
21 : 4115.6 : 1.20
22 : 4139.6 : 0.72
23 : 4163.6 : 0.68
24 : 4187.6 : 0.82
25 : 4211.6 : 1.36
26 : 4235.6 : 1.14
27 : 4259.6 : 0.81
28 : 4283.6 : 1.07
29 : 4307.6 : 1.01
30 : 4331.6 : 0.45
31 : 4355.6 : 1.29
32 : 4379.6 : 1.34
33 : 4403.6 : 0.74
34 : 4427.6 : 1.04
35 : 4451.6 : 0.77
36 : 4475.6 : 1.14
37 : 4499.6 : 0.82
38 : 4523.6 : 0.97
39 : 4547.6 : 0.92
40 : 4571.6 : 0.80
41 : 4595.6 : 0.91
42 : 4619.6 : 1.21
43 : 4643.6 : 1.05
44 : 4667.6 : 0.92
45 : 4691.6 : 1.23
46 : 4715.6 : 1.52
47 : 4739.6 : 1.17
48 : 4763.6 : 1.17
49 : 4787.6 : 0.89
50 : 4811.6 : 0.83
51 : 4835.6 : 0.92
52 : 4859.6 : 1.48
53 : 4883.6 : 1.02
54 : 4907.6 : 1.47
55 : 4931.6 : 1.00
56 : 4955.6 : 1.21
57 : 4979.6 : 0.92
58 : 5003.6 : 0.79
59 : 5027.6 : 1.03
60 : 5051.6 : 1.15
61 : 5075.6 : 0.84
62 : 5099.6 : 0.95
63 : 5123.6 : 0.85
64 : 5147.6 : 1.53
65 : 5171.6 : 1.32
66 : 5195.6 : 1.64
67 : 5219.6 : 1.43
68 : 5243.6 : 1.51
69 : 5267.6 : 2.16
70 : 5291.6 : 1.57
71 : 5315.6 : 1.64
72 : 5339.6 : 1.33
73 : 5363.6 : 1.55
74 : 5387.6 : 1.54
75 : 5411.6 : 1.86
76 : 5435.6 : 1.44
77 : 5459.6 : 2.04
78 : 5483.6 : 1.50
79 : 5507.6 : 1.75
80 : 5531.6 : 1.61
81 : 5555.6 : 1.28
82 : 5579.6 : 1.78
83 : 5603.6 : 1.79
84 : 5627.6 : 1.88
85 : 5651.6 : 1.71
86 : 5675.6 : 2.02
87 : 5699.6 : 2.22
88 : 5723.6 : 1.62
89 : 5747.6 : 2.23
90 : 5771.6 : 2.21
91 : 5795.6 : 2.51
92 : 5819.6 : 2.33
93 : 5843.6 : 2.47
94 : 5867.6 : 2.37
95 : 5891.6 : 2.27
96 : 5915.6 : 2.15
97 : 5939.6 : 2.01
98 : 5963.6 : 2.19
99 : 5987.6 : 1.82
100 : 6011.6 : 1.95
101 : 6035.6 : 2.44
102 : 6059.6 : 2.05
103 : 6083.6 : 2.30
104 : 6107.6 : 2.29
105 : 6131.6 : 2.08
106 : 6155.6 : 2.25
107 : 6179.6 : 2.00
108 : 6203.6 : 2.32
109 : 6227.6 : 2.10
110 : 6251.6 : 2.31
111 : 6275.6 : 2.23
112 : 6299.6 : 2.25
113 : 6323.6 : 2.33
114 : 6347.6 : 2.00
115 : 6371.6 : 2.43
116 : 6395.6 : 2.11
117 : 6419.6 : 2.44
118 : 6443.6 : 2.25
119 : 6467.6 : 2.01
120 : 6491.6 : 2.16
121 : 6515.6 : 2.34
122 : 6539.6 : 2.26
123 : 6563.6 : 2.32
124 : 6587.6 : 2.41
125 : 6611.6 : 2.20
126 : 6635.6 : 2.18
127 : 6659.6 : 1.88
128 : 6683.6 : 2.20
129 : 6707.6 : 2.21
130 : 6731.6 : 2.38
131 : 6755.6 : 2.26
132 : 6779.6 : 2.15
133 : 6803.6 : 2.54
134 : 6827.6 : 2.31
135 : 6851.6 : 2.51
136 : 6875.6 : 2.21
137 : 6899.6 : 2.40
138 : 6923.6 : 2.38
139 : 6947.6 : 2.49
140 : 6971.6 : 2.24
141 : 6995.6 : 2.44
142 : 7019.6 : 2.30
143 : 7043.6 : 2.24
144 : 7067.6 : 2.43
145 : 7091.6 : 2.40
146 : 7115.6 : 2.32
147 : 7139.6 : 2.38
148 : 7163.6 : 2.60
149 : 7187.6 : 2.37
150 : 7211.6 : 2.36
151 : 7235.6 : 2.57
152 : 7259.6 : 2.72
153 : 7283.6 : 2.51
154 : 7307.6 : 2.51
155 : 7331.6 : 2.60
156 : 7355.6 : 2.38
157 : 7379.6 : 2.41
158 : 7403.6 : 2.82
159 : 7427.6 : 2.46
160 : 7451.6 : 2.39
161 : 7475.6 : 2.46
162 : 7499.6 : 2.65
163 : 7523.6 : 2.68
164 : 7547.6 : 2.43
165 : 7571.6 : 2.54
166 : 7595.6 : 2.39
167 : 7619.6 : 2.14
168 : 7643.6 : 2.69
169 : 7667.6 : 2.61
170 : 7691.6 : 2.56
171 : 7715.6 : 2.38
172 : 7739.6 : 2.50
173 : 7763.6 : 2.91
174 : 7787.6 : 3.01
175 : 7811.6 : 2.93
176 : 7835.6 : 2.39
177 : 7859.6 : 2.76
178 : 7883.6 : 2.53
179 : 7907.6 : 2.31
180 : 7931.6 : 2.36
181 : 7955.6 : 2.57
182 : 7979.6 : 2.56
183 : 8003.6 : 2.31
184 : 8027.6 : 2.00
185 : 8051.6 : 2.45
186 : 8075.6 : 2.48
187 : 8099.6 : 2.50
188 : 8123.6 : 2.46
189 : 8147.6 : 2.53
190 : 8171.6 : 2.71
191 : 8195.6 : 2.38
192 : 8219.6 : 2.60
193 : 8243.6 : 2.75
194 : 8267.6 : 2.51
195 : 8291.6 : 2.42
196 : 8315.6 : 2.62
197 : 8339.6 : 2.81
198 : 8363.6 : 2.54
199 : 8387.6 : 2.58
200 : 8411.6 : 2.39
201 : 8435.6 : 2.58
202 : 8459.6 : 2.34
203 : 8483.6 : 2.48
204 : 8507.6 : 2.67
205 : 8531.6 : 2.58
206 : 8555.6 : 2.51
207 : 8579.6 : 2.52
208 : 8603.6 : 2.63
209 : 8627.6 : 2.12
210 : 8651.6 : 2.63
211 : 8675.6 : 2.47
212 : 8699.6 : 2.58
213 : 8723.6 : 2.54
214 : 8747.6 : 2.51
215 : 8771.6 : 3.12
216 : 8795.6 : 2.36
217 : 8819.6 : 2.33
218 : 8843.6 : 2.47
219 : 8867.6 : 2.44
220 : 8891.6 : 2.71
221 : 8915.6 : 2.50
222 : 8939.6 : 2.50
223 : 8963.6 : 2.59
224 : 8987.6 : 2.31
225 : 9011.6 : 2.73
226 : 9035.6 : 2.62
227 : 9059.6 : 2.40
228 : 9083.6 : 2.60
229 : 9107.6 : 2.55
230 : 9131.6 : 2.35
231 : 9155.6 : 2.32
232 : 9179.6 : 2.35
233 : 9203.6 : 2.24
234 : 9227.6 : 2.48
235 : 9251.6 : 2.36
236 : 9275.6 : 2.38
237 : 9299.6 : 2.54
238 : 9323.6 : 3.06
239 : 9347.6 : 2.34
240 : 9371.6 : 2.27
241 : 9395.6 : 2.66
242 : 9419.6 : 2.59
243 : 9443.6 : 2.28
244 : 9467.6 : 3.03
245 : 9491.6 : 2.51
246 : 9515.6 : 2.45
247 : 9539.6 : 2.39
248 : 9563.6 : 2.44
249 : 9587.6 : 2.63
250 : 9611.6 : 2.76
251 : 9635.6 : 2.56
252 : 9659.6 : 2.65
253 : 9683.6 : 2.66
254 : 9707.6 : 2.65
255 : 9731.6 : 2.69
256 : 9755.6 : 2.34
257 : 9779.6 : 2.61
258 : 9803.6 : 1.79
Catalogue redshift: 0.288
